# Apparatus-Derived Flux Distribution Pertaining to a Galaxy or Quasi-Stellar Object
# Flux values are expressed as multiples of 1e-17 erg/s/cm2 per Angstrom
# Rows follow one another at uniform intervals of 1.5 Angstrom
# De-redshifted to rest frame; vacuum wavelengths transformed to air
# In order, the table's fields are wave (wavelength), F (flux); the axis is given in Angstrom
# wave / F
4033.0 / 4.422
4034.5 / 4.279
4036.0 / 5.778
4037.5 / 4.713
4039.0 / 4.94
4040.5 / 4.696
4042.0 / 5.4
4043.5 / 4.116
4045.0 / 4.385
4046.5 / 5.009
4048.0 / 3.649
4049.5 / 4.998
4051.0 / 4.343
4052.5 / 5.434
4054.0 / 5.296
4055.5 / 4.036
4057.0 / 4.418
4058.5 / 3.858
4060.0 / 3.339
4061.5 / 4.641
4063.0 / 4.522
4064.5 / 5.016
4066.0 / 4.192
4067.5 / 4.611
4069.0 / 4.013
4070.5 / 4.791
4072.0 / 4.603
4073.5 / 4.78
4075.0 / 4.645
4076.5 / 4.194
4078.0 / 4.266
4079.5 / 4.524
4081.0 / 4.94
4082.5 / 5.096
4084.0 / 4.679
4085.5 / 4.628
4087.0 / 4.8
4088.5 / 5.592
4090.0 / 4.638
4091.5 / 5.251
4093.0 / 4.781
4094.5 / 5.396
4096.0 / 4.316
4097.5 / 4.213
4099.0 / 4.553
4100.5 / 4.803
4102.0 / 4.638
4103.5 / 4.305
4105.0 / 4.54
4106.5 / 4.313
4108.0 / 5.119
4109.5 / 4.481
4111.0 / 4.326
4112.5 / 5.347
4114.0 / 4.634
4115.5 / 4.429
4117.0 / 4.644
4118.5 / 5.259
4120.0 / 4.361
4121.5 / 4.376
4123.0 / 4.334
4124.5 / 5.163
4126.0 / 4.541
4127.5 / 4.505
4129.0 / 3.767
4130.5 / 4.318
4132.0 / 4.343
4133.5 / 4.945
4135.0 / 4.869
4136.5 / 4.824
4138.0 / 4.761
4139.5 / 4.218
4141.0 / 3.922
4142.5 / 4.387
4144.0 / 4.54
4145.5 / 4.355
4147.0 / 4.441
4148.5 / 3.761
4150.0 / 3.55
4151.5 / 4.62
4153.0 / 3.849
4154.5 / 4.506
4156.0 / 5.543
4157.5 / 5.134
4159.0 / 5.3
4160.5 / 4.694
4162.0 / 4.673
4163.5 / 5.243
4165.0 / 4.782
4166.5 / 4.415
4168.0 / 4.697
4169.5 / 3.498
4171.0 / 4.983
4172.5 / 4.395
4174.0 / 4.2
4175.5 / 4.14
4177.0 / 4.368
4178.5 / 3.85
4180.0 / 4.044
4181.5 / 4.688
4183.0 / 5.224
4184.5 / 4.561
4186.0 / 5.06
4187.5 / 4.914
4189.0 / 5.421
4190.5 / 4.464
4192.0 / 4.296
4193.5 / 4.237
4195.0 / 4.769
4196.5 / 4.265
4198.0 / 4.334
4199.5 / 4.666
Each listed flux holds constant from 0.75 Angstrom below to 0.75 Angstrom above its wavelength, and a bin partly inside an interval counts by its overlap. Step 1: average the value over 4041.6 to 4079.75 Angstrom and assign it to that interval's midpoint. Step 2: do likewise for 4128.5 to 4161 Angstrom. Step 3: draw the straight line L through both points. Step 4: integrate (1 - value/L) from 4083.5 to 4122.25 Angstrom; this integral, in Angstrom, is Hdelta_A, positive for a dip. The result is -1.88 Angstrom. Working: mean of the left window 4.49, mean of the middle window 4.71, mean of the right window 4.49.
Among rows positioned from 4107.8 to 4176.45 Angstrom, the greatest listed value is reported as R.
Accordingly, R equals 5.543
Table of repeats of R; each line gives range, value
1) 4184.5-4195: 5.421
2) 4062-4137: 5.592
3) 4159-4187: 5.3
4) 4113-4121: 5.259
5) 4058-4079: 5.016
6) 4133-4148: 4.945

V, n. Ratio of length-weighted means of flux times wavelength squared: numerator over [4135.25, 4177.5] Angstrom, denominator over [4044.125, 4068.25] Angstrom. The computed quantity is 1.1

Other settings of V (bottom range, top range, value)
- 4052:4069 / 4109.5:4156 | 1.04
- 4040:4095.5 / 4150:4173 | 1.05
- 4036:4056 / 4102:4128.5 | 1.01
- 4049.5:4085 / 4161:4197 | 1.06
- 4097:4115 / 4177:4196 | 1.04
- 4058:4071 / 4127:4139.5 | 1.08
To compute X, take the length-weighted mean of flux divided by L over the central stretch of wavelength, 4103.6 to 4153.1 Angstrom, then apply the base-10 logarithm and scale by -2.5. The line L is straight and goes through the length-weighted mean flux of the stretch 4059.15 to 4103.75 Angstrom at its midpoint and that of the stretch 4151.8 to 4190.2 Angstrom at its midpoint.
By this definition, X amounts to 0.04 mag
